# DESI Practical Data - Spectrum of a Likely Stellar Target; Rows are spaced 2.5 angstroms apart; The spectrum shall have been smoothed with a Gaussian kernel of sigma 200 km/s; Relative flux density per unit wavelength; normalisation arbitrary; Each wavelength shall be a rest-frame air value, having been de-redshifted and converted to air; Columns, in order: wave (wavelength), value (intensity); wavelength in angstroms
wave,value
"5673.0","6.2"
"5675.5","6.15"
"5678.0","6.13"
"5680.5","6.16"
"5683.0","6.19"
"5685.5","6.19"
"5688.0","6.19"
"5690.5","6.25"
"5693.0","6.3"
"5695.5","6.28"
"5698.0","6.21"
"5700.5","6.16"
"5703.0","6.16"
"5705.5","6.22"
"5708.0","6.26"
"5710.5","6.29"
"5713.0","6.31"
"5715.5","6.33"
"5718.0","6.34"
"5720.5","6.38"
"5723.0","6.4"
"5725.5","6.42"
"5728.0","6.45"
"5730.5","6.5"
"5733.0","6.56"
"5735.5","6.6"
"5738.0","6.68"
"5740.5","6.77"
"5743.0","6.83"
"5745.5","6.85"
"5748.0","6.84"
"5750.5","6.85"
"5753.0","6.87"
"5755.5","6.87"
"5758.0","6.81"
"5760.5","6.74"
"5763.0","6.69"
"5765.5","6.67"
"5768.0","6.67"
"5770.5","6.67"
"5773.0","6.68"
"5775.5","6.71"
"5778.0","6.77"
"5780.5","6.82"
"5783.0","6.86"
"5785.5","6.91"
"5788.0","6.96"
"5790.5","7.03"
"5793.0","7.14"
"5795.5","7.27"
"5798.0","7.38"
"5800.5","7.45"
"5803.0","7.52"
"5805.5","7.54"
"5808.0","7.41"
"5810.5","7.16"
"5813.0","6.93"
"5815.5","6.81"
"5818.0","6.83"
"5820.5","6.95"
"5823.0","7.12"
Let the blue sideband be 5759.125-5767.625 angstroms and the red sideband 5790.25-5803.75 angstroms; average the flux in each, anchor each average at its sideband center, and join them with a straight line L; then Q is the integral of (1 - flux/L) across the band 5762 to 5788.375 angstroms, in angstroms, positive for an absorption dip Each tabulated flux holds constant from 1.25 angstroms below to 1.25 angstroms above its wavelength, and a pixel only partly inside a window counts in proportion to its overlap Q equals 0.6 angstroms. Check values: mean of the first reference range 6.7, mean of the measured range 6.76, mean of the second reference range 7.31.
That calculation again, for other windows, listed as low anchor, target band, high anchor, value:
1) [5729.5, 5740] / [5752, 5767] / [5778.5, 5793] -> 0.0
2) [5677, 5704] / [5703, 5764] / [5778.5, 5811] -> 0.4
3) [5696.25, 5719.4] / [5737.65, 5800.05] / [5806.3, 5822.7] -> -1.5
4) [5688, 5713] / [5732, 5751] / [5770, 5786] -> -0.7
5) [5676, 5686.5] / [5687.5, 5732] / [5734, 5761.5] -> 0.9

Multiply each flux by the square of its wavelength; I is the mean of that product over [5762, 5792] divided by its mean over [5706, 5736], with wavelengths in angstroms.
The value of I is 1.1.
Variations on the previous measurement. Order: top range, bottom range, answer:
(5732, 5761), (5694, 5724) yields 1.09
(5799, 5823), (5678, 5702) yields 1.21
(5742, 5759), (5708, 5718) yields 1.10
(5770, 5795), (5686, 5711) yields 1.14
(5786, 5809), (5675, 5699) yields 1.22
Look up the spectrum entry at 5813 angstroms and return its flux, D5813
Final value 6.93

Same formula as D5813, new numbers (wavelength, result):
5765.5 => 6.67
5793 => 7.14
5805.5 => 7.54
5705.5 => 6.22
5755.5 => 6.87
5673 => 6.2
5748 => 6.84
